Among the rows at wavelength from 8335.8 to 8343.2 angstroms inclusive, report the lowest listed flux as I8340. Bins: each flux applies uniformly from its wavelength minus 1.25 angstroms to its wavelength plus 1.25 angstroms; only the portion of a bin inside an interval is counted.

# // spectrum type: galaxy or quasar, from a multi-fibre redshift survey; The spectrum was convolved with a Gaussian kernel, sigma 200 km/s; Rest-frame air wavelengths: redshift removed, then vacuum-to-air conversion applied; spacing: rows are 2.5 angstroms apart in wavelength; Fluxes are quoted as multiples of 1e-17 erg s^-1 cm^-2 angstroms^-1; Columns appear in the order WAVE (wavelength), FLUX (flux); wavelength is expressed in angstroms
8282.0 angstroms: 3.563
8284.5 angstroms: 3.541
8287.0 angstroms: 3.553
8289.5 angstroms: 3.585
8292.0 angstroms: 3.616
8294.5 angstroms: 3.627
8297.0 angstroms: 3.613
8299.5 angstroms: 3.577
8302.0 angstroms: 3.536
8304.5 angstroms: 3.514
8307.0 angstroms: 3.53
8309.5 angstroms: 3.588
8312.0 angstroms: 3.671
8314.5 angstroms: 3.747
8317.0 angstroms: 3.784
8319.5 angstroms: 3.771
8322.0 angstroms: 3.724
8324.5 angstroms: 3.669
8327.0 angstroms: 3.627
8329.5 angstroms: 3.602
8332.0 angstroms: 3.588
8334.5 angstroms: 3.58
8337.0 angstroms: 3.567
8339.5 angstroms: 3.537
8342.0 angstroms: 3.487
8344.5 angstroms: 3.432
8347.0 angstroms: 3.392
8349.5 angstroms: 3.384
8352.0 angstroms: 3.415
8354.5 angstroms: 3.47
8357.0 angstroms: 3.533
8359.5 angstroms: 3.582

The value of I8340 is 3.487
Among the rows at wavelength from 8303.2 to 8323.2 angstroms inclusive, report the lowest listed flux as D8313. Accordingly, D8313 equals 3.514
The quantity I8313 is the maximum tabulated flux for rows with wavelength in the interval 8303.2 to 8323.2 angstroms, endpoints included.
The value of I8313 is 3.784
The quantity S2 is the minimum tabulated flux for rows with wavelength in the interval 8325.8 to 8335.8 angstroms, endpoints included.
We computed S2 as 3.58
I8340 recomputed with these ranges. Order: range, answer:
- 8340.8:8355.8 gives 3.384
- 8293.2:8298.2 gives 3.613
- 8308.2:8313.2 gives 3.588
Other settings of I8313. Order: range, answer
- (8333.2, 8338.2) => 3.58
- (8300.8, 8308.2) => 3.536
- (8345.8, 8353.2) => 3.415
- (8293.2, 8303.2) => 3.627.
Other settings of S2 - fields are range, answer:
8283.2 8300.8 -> 3.541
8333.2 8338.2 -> 3.567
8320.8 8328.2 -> 3.627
